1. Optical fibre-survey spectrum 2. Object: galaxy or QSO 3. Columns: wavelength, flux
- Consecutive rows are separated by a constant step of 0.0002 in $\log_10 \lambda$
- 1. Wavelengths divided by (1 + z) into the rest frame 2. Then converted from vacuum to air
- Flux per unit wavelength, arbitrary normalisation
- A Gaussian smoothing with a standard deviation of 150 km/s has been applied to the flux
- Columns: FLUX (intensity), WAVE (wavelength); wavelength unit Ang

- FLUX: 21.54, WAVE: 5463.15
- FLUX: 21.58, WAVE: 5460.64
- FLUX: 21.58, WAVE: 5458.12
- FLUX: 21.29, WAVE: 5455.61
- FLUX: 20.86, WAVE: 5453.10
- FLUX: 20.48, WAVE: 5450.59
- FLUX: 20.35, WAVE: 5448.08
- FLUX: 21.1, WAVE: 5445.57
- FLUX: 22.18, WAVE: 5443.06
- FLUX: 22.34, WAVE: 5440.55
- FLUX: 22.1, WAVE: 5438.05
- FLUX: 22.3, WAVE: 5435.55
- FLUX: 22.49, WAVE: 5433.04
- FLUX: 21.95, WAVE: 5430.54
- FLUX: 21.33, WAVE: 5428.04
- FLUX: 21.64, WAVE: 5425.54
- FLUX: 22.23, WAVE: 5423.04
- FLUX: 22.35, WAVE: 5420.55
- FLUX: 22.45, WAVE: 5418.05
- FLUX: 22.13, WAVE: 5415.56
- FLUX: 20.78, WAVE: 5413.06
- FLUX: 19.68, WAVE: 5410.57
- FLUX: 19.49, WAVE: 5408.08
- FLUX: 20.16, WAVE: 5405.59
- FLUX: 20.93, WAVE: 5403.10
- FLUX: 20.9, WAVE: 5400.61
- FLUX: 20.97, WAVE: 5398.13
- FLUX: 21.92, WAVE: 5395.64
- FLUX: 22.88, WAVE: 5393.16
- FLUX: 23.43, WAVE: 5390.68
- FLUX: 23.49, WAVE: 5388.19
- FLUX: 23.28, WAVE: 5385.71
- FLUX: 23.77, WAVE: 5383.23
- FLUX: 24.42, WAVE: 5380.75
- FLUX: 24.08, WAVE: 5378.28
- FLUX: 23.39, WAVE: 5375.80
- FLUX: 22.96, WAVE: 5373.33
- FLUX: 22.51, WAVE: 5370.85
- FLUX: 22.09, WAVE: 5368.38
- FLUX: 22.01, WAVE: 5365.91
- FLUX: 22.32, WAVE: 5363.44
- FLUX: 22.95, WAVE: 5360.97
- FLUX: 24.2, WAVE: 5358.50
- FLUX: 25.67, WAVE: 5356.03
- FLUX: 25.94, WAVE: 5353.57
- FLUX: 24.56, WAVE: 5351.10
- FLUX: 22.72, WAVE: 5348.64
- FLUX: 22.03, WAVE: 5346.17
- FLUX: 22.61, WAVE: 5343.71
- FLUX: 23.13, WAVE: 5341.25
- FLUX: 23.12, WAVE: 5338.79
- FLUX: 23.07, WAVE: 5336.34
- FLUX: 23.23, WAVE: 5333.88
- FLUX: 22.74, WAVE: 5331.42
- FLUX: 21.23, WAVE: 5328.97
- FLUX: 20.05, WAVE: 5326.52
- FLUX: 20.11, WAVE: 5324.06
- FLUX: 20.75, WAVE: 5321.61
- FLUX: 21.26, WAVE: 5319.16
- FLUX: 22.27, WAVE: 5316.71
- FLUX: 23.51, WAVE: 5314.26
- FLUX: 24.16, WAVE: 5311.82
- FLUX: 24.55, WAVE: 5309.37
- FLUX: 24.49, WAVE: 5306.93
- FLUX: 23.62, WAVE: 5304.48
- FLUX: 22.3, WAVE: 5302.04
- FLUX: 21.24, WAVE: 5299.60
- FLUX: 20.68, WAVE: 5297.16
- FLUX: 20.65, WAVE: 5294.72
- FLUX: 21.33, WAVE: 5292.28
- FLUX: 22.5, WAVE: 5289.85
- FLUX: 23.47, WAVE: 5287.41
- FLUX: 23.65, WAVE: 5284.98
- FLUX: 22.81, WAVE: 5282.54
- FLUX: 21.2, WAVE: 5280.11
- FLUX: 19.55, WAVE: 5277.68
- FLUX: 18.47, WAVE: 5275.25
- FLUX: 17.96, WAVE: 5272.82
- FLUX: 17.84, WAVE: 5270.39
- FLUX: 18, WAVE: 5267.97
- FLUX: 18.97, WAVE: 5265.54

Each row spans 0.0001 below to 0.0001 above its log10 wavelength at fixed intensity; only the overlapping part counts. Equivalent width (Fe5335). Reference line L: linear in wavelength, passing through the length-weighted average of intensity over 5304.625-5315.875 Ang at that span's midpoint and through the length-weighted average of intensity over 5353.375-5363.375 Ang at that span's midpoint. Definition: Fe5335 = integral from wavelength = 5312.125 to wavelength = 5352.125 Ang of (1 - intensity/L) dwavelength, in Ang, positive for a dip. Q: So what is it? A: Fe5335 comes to 3.1 Ang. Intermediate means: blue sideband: 24.1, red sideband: 24.3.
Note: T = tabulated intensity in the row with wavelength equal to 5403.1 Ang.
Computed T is 20.93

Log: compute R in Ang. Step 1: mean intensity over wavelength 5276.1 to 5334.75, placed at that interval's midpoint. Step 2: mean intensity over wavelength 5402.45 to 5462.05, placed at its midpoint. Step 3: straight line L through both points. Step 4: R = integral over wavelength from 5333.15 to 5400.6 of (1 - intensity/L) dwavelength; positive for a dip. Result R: -4.3 Ang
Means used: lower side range 22.1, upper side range 21.4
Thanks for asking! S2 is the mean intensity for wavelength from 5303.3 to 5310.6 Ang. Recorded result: 24.2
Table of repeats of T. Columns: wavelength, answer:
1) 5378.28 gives 24.08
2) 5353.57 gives 25.94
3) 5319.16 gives 21.26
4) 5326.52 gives 20.05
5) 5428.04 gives 21.33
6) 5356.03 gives 25.67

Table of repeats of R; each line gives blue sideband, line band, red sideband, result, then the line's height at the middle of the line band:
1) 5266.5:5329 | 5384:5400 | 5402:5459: -0.9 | 21.4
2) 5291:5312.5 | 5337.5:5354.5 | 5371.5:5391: -0.2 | 23.1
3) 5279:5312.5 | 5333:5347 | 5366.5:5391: 0.1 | 23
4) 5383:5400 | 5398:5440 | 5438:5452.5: 1.1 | 22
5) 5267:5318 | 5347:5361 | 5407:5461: -1.8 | 21.6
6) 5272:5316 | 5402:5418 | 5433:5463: 0.7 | 21.6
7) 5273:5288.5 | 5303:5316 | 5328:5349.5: -1.2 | 22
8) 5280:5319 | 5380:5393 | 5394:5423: -1.3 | 21.5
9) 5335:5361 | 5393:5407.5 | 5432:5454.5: 0.9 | 22.5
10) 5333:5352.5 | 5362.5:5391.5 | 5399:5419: -1.7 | 21.9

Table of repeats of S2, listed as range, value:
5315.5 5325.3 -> 21.1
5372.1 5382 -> 23.7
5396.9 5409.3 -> 20.5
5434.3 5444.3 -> 22.2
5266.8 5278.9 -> 18.4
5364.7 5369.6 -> 22.1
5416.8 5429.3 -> 22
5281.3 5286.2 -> 23.2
